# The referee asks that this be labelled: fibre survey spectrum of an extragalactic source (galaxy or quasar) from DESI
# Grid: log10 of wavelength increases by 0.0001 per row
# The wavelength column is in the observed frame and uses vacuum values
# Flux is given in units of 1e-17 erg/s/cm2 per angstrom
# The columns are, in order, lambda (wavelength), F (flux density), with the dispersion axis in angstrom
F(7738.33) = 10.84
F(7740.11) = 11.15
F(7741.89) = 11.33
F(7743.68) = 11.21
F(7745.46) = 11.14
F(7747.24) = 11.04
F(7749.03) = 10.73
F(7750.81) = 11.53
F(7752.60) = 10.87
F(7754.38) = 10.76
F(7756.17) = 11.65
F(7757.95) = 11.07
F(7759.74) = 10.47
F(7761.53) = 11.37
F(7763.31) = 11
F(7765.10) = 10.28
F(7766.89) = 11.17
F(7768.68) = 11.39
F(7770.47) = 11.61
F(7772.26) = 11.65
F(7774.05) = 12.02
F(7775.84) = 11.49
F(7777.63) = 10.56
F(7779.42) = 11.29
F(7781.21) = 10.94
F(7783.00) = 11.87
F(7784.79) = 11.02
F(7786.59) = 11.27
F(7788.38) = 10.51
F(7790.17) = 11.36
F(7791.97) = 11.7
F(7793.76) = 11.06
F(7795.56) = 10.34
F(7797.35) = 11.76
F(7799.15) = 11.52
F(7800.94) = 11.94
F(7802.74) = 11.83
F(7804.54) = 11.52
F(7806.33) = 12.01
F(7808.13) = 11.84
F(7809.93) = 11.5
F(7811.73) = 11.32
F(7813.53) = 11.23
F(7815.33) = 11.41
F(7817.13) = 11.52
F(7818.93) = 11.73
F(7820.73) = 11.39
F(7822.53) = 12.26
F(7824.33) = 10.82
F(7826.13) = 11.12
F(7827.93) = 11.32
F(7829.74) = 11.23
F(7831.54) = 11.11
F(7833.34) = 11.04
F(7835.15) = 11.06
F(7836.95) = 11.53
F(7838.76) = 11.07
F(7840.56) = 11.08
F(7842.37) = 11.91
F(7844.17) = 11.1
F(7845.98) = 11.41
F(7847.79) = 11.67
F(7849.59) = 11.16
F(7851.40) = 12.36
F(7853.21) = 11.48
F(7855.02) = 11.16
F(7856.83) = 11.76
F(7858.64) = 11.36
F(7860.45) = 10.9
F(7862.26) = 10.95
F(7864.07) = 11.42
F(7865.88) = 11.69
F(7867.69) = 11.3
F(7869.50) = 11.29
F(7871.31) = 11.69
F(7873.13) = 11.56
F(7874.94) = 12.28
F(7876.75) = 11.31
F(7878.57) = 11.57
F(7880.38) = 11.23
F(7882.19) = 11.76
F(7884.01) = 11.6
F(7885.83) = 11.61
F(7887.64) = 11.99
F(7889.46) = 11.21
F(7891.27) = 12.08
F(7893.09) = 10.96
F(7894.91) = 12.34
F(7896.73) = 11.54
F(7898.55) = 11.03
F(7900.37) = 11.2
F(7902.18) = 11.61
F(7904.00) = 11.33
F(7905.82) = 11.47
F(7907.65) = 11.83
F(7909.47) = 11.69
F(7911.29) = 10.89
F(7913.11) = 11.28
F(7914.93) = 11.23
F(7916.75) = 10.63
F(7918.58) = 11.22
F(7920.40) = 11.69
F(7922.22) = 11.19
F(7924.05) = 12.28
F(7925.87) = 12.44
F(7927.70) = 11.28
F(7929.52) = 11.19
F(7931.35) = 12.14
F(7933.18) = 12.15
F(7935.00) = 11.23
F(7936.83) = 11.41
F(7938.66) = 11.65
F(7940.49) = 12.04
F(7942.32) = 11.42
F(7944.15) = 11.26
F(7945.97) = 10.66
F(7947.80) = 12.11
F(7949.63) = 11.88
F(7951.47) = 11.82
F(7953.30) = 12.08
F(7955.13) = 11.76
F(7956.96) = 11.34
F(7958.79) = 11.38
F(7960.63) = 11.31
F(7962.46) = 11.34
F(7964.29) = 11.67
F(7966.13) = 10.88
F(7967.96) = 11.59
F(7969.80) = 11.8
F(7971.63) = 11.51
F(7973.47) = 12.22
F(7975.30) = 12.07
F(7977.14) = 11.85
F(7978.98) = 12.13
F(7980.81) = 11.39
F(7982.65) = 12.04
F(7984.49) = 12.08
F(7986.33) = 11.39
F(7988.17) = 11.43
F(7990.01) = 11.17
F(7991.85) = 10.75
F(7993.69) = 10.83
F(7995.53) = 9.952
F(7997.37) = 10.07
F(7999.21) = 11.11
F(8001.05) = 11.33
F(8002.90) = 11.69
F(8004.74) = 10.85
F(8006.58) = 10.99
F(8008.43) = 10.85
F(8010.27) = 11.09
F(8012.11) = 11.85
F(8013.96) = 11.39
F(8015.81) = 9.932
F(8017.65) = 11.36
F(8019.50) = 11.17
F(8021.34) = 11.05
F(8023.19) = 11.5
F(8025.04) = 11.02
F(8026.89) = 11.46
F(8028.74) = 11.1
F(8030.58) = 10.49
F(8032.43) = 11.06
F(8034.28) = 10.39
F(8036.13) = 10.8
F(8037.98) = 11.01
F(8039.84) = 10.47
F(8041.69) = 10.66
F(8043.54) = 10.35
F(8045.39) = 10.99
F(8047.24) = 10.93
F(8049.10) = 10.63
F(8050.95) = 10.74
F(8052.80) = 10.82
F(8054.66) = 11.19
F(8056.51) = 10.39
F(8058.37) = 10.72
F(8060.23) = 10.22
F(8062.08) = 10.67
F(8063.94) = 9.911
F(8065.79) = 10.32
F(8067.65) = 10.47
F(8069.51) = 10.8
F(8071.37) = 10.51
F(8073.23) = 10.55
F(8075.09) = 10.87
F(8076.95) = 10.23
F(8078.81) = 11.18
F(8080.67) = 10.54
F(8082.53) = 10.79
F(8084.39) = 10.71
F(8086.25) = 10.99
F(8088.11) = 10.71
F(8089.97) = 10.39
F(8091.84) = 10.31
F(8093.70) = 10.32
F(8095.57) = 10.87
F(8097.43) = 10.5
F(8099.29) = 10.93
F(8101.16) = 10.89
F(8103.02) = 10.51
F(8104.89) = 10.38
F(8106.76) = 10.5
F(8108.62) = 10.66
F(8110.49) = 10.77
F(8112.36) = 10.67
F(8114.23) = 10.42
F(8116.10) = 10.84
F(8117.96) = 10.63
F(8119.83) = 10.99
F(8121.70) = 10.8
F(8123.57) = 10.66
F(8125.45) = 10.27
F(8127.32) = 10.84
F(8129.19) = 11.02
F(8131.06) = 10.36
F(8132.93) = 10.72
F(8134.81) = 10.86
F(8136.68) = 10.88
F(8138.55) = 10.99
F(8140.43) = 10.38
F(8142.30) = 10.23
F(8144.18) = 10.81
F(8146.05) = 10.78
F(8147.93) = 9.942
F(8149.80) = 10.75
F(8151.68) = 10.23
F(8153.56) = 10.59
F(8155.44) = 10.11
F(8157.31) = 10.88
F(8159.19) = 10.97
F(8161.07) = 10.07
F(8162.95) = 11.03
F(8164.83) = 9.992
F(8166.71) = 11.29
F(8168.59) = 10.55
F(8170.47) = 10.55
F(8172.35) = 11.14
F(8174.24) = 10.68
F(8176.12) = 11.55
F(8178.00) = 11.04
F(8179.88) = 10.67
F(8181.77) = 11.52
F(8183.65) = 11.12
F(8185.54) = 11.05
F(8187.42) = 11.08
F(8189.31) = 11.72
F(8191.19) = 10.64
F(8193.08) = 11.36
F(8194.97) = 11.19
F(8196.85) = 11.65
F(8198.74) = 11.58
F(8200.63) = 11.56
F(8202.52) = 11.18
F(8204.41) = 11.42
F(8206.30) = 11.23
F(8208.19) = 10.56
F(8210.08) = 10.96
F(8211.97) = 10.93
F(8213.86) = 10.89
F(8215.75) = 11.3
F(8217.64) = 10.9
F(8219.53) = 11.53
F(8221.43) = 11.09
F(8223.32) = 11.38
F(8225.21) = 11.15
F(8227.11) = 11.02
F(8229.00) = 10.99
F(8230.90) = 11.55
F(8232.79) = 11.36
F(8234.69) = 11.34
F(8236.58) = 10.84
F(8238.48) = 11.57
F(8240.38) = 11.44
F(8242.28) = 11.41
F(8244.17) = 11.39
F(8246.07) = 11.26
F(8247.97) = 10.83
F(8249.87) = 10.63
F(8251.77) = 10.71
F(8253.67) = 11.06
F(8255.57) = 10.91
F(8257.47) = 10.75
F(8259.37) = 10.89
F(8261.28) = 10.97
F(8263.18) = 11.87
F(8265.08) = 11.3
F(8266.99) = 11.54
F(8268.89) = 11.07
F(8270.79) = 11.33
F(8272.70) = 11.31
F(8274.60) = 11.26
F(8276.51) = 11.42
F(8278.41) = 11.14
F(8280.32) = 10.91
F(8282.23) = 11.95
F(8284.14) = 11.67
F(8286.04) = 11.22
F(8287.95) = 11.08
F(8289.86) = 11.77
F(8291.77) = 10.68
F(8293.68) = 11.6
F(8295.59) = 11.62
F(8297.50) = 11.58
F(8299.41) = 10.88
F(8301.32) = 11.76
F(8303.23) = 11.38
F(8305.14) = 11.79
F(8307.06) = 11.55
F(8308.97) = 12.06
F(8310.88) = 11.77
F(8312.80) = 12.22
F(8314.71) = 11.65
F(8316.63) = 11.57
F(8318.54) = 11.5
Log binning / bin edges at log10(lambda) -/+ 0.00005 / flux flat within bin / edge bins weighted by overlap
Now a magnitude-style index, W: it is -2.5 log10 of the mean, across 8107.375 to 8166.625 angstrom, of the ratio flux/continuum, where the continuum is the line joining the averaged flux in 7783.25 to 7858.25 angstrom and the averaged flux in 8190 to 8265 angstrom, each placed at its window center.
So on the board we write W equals 0.059 mag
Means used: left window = 11.4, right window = 11.2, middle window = 10.6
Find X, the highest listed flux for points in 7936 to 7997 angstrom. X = 12.22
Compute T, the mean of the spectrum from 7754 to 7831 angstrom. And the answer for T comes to 11.3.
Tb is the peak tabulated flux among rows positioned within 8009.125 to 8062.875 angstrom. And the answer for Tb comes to 11.85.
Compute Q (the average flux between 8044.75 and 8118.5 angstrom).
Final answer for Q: 10.6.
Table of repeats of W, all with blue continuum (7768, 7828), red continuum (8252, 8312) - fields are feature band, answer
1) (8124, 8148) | 0.07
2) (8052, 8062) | 0.07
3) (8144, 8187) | 0.06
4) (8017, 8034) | 0.03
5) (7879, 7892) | -0.02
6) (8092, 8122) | 0.07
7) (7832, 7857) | 0.00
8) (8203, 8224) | 0.02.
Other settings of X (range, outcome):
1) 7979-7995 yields 12.08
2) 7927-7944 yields 12.15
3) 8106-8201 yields 11.72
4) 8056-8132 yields 11.18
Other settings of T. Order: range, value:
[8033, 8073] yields 10.6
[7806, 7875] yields 11.4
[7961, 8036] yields 11.2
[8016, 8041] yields 11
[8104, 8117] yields 10.6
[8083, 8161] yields 10.6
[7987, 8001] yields 10.8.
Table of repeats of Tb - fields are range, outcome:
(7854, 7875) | 12.28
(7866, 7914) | 12.34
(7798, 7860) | 12.36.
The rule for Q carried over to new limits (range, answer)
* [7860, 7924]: 11.5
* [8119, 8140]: 10.7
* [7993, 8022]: 11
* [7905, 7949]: 11.5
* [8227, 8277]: 11.2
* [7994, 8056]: 10.9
